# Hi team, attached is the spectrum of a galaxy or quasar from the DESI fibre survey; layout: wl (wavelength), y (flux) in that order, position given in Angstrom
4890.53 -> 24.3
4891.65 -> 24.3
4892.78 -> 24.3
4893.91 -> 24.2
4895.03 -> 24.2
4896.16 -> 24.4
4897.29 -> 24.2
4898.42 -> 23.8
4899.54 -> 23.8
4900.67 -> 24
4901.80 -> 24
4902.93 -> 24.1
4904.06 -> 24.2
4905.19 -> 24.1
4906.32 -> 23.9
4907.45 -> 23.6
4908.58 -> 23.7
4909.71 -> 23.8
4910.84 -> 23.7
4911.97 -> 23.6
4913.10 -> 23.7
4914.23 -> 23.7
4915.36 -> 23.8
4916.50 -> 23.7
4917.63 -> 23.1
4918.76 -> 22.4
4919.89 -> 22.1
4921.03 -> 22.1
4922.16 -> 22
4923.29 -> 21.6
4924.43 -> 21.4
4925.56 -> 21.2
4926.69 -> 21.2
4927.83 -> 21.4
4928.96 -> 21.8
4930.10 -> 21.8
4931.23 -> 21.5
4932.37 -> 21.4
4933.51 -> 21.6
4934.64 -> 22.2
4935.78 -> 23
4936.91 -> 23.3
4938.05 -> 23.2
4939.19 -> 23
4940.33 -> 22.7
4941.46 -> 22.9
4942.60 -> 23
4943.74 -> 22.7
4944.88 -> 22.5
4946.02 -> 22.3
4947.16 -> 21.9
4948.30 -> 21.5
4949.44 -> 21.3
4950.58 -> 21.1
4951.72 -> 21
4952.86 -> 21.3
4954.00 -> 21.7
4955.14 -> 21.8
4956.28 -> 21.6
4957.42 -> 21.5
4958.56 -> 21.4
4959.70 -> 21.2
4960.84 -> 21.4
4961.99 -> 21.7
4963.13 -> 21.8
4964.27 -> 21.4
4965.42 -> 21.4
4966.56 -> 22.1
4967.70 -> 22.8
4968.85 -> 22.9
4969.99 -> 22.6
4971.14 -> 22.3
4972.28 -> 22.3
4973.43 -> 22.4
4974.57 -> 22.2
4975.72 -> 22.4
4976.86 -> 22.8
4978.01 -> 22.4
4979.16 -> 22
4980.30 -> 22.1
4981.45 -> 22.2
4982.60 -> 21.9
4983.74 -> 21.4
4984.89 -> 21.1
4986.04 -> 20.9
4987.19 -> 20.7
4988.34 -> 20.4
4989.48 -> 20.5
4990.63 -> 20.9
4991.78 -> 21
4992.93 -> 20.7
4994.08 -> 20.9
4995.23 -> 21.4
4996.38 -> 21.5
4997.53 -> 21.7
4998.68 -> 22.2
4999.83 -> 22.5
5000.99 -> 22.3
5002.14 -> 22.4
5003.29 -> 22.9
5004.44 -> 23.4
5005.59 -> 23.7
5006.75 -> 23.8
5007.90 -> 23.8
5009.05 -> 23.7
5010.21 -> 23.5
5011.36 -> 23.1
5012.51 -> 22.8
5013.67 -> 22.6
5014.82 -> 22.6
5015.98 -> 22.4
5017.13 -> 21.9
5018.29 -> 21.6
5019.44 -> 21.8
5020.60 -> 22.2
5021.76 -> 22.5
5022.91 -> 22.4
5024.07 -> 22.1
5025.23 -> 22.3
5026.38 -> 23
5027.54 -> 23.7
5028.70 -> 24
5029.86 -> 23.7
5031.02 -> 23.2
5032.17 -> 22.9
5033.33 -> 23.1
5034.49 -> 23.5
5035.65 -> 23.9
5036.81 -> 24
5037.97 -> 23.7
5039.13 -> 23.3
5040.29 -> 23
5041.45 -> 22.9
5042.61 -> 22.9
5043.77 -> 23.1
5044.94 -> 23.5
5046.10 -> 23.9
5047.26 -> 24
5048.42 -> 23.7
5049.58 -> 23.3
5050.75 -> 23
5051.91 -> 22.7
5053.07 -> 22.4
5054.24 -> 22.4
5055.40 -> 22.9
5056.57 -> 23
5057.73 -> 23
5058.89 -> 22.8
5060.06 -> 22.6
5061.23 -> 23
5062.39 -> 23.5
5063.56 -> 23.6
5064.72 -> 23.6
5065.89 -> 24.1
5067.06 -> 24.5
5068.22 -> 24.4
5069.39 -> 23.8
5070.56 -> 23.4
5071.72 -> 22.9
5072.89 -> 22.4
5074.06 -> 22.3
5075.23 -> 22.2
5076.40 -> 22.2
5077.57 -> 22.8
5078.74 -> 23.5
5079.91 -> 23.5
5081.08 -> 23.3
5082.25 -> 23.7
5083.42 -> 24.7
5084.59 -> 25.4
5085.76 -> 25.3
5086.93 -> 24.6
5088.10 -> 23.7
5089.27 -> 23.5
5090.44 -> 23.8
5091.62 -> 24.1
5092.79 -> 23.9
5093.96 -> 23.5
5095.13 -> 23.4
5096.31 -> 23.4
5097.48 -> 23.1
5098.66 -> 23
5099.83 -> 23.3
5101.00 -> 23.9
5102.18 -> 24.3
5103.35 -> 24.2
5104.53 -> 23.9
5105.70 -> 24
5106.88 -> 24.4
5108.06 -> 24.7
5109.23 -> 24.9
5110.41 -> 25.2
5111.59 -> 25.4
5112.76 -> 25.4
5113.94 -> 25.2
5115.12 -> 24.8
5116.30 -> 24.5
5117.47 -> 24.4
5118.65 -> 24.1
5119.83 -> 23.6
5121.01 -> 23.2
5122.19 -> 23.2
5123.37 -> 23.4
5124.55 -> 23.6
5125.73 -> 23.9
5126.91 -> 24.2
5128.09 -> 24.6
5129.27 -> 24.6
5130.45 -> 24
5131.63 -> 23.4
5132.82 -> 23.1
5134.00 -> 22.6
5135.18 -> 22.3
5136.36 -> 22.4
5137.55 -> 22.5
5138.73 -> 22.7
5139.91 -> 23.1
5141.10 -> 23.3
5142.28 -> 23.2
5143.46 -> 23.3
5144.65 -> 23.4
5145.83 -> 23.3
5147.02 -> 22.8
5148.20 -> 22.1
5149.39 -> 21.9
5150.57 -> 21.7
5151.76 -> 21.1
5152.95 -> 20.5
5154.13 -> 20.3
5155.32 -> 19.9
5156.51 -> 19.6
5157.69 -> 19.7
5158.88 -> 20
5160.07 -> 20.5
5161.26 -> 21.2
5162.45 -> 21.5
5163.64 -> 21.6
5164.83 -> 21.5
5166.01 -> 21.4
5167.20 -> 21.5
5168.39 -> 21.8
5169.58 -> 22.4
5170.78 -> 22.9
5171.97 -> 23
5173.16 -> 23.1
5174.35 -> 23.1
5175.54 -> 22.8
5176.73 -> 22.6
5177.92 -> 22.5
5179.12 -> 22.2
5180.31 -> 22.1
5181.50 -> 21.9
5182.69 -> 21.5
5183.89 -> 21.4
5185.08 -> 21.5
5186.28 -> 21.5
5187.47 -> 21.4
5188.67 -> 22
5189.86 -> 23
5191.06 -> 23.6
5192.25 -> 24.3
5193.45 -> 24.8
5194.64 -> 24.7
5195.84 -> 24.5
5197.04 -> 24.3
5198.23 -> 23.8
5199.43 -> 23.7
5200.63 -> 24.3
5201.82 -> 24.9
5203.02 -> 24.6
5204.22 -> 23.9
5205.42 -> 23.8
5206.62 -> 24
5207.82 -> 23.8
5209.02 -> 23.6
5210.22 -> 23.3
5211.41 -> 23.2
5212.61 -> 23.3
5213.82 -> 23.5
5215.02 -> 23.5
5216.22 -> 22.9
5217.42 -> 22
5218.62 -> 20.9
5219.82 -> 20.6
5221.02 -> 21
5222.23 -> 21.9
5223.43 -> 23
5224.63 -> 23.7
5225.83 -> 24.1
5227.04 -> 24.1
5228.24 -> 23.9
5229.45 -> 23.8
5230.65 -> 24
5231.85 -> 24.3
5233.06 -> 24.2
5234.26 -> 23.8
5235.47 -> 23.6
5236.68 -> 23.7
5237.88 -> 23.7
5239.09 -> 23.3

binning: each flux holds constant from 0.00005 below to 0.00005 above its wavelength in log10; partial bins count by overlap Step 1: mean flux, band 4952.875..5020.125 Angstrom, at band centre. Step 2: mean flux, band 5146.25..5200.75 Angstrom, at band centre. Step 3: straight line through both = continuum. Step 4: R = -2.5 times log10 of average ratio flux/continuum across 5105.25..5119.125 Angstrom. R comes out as -0.12 mag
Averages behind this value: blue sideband 22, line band 24.8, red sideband 22.1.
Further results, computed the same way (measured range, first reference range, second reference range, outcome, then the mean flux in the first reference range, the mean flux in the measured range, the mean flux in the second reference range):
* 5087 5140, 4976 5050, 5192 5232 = -0.04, 22.6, 23.8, 23.5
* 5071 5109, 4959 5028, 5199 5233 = -0.05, 22.1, 23.7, 23.4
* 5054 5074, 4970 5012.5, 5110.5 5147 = -0.02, 22.1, 23.3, 23.7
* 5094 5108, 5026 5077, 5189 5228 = -0.02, 23.2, 23.7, 23.5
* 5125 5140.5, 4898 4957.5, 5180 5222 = -0.02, 22.6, 23.3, 23.1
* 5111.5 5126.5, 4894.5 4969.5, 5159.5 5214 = -0.06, 22.5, 24.2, 22.9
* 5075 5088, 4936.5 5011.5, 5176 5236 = -0.06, 22.1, 23.8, 23.2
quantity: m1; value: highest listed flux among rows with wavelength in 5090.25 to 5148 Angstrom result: 25.4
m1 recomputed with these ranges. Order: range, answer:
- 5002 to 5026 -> 23.8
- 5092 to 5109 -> 24.7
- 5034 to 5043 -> 24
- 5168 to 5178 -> 23.1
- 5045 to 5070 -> 24.5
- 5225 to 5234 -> 24.3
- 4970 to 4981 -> 22.8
